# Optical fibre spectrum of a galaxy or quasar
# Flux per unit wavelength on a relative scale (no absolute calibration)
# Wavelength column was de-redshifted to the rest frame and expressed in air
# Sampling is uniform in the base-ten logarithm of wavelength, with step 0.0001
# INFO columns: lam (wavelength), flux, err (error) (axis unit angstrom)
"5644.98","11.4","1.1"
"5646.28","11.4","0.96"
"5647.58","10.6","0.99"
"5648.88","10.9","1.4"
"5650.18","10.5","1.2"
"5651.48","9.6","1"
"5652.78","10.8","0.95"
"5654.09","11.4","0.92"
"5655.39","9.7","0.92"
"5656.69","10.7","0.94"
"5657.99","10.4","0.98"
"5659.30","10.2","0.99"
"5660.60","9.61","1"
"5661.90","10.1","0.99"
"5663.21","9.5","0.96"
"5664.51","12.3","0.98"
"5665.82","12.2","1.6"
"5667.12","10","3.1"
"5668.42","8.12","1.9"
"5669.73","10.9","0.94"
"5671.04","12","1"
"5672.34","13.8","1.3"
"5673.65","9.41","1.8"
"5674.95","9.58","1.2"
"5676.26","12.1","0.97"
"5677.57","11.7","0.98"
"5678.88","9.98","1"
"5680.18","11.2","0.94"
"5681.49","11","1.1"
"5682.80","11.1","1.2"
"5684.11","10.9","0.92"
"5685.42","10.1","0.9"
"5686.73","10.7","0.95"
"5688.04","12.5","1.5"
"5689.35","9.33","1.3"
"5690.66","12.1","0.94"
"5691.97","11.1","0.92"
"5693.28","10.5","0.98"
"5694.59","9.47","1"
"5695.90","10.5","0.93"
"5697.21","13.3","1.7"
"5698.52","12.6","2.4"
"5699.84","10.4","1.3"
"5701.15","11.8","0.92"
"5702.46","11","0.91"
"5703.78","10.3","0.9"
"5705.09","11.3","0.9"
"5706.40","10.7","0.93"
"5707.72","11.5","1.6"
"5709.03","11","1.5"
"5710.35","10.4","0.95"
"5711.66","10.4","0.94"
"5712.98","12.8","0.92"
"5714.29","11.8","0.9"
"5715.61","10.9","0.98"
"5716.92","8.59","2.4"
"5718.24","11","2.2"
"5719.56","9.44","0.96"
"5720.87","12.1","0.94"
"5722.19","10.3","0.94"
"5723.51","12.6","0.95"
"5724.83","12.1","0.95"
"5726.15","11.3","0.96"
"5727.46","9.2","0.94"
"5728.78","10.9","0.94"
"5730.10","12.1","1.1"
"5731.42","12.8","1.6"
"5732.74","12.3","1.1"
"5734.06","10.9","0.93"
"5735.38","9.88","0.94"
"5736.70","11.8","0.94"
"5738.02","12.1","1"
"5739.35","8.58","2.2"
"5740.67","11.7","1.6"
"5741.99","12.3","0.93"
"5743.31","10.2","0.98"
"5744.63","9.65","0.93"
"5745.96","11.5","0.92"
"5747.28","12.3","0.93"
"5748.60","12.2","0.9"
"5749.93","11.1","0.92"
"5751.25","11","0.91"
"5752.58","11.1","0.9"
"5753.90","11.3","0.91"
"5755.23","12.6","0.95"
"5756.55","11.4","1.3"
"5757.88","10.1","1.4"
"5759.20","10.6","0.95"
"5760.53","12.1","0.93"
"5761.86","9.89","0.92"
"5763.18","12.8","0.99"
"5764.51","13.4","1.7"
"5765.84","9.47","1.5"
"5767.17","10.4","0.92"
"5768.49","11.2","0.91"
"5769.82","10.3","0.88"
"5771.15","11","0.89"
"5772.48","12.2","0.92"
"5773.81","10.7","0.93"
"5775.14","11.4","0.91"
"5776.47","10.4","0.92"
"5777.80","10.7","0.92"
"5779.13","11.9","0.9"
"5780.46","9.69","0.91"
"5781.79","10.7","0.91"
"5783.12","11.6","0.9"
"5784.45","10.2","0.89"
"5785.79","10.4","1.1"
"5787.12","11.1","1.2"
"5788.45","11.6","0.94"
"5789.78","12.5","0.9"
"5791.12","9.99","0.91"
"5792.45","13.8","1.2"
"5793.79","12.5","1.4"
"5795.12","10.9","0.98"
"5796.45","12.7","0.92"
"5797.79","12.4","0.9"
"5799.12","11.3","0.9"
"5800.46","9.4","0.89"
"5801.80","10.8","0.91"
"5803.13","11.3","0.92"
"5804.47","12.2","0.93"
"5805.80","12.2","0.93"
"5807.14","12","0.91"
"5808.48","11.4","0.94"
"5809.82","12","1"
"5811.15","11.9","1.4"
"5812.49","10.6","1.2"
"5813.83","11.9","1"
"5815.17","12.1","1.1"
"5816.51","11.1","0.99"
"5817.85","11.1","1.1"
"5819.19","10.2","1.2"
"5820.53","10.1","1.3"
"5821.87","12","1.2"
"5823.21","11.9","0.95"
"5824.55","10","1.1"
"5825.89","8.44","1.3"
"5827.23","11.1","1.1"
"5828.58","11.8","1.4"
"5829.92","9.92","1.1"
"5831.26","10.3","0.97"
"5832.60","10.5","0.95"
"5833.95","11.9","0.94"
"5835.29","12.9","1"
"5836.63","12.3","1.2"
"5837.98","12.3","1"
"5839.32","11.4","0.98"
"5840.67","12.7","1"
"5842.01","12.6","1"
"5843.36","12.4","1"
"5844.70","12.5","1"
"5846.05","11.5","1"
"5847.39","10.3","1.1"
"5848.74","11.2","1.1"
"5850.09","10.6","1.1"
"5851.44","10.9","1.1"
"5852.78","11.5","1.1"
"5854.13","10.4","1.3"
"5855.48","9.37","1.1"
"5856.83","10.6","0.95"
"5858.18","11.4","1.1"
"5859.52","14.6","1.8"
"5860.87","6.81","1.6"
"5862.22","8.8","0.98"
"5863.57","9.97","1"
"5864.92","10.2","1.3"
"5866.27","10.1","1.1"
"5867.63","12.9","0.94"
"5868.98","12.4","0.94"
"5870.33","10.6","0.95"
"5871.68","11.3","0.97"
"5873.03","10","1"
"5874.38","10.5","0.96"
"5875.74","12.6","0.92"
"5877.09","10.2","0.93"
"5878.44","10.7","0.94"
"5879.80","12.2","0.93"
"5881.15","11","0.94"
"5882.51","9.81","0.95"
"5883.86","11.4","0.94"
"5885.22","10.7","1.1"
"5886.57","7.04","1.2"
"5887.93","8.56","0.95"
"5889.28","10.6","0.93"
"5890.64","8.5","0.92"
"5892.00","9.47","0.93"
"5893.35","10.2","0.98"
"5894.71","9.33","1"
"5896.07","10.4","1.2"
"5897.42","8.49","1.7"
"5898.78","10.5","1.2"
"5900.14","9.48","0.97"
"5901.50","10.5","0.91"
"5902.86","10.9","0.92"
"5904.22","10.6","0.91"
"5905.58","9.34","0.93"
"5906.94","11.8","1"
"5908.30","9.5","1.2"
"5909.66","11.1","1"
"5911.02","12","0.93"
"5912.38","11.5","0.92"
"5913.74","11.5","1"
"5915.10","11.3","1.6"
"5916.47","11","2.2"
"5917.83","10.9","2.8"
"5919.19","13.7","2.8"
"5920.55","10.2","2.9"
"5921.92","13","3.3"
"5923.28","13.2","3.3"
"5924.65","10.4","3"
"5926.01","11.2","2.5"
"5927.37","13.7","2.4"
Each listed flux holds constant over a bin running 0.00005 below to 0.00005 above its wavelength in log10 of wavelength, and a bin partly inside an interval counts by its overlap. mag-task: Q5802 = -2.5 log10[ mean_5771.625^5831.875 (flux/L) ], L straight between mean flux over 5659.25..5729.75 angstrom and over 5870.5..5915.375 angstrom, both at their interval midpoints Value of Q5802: -0.06 mag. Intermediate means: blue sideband 10.9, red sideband 10.4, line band 11.2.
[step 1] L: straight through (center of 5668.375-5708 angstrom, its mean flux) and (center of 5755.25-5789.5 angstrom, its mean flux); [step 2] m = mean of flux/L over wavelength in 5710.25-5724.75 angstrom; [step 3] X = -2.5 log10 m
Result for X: 0.00 mag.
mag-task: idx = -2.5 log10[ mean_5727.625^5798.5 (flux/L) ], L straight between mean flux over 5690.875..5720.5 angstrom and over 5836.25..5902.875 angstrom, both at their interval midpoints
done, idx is -0.04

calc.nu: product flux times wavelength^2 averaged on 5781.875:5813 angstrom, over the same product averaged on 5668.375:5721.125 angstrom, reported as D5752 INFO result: 1.09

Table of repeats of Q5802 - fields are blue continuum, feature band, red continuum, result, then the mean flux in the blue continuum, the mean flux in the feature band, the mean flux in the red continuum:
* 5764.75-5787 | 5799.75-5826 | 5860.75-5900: -0.058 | 10.8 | 11.2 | 10.2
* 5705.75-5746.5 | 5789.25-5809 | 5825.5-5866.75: -0.062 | 11.1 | 11.7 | 11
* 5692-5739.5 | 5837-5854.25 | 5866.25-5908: -0.103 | 11.1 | 11.6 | 10.4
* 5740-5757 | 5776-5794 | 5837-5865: 0.010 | 11.4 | 11.2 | 11.1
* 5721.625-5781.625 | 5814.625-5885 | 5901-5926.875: 0.017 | 11.2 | 11.1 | 11.3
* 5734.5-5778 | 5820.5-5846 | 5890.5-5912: -0.081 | 11.1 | 11.5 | 10.2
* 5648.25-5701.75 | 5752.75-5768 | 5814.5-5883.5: -0.033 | 10.8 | 11.3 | 11.1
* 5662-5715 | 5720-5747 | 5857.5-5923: -0.027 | 11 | 11.2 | 10.6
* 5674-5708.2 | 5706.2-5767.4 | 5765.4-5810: -0.004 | 11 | 11.2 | 11.2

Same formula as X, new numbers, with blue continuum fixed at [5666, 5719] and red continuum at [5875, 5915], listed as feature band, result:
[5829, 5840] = -0.09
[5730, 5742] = -0.05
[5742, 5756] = -0.05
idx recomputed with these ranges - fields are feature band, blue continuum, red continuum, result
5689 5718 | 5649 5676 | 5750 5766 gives -0.01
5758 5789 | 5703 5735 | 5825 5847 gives 0.03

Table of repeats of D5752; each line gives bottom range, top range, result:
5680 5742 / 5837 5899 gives 1.02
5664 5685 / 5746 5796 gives 1.06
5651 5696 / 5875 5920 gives 1.06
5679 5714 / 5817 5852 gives 1.07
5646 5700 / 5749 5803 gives 1.08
